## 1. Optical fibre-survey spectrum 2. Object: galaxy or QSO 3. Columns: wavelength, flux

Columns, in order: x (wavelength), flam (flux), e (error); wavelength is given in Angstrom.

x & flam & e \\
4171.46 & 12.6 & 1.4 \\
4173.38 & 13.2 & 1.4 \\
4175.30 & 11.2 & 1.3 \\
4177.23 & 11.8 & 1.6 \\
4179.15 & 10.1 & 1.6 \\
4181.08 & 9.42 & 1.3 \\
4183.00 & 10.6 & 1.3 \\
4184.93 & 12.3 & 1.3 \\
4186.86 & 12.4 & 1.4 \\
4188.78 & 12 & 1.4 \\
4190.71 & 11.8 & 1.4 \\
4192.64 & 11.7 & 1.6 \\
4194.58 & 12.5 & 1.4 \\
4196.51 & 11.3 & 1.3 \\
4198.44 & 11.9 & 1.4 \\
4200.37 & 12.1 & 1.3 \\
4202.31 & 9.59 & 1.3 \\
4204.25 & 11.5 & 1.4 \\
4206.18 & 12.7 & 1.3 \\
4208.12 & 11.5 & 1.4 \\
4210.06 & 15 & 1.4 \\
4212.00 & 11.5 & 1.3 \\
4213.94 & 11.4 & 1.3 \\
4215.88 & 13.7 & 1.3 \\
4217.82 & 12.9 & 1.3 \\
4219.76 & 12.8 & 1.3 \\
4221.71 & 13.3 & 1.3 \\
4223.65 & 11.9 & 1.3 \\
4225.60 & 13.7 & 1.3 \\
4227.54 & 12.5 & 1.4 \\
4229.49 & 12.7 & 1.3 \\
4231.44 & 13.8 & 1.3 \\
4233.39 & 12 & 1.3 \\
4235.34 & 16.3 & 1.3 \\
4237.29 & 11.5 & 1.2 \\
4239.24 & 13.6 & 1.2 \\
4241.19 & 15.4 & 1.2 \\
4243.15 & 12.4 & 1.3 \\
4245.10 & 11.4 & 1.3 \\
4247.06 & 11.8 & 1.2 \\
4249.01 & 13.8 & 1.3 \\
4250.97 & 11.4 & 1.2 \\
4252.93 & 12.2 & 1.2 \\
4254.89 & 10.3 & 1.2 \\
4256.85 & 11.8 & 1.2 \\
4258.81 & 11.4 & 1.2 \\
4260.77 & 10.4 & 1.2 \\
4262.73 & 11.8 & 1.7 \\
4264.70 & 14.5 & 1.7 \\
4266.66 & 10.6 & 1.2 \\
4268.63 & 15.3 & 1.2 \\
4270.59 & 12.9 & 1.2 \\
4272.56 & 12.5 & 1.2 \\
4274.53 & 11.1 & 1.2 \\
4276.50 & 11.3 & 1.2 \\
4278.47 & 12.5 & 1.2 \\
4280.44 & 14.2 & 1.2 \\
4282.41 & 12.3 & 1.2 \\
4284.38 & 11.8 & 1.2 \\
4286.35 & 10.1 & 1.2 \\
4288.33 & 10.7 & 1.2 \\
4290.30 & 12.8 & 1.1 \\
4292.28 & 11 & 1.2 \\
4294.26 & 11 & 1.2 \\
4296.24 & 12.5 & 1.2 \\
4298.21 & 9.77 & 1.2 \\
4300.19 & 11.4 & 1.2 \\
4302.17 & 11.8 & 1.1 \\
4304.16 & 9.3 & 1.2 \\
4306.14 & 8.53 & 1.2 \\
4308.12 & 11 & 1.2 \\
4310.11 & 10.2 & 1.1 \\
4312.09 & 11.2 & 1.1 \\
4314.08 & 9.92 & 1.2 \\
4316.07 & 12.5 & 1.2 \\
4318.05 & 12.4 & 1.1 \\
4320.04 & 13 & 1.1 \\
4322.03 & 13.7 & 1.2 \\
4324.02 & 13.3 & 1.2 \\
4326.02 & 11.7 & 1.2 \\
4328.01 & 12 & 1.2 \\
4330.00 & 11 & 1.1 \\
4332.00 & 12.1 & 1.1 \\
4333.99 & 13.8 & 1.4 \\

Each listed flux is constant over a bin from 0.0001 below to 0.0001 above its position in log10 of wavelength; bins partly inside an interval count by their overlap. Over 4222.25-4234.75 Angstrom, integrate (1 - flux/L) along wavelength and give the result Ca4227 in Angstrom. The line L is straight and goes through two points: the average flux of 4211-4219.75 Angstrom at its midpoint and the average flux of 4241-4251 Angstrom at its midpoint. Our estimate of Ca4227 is -0.4 Angstrom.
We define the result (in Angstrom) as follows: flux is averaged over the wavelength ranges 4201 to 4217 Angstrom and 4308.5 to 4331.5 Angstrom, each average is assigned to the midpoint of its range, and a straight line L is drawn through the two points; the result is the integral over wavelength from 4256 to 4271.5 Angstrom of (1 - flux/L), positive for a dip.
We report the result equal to -0.4 Angstrom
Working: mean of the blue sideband 12.1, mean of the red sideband 11.9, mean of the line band 12.3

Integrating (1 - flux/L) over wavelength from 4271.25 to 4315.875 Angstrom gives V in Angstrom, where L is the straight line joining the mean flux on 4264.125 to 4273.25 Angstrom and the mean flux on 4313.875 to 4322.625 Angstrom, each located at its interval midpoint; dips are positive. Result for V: 5.38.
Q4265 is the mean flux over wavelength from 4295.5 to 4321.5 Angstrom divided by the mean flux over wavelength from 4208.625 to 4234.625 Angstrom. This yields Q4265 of 0.86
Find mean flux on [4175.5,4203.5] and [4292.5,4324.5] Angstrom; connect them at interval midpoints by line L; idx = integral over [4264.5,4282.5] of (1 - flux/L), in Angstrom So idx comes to -2.1 Angstrom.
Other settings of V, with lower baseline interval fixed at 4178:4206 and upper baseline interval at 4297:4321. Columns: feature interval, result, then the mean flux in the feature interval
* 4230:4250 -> -3.5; 13.2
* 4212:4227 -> -1.9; 12.7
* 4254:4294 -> -3.2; 12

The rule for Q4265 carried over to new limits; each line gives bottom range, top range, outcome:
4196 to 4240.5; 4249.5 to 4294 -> 0.95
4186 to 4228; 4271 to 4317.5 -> 0.92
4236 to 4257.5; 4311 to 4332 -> 0.97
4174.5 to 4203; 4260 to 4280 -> 1.08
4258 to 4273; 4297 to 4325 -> 0.91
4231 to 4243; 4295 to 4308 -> 0.77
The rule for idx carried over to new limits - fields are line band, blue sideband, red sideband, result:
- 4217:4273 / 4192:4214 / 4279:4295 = -3.83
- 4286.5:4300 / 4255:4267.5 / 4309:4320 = 0.32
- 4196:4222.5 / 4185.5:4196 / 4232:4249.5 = 0.47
